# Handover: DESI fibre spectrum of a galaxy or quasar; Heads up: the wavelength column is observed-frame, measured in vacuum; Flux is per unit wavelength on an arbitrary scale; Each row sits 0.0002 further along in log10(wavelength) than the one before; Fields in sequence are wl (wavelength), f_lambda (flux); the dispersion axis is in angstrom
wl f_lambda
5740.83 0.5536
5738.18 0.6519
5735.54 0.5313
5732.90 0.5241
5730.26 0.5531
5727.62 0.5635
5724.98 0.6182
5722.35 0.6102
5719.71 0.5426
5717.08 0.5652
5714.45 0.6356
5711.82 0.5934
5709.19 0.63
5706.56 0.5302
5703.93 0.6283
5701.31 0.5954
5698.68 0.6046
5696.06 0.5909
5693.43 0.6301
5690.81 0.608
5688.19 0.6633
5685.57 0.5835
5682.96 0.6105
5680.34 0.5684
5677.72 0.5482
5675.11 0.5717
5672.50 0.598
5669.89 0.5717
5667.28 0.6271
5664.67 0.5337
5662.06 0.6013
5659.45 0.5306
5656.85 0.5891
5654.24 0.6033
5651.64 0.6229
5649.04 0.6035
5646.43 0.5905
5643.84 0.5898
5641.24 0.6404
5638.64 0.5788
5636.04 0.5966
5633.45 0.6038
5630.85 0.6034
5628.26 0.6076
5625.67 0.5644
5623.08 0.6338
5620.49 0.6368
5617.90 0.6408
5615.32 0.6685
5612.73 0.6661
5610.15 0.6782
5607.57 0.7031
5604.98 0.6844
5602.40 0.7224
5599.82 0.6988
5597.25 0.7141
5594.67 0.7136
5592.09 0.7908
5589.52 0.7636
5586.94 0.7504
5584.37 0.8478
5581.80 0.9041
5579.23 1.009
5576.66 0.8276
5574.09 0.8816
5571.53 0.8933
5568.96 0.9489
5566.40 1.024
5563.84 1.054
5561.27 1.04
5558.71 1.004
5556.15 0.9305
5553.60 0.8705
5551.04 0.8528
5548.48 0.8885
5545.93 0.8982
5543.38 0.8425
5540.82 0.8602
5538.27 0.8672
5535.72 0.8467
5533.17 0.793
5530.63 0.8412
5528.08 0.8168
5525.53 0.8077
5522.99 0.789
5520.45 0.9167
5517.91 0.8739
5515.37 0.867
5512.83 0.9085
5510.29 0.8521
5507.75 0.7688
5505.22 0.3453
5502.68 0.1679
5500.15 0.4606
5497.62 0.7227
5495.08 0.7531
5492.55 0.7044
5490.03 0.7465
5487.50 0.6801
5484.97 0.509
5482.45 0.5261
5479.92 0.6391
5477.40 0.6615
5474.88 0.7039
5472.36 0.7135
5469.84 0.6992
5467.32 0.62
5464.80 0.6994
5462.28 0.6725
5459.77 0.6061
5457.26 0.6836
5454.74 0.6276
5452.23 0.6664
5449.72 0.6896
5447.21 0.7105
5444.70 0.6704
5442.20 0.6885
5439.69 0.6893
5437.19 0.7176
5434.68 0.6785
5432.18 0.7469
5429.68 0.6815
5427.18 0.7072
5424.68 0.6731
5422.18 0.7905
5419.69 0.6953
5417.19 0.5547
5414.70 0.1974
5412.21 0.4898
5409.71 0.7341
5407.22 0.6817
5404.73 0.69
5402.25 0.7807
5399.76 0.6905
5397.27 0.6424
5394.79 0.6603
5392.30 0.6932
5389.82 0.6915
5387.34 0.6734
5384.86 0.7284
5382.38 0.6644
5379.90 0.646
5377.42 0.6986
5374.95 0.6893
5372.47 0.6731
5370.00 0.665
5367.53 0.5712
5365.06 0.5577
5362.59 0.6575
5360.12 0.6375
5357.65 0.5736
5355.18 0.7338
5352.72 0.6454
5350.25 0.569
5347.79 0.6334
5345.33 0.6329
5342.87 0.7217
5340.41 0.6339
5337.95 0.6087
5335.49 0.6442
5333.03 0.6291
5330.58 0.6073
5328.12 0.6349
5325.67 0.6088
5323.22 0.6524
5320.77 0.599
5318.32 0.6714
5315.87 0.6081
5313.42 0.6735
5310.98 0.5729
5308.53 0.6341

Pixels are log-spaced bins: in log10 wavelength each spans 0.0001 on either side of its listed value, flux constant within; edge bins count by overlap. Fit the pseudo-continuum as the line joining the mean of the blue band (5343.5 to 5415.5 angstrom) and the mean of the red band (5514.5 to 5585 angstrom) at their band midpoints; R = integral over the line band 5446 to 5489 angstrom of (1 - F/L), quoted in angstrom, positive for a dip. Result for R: 6.6 angstrom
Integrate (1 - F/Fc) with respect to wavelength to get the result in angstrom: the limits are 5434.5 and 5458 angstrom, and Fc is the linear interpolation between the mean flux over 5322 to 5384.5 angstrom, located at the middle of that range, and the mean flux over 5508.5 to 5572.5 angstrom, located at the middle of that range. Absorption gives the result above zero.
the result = 2.5 angstrom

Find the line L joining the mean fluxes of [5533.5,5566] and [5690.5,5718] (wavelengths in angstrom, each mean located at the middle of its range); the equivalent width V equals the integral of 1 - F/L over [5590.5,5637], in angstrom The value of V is 7.17 angstrom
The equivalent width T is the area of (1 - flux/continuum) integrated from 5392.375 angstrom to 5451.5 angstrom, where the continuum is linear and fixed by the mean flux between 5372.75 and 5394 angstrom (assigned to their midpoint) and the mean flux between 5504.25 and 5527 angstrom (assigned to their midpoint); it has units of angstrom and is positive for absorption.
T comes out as 4.4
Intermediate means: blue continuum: 0.684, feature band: 0.664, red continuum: 0.798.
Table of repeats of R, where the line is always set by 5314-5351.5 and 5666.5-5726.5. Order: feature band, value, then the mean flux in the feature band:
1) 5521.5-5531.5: -3.3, 0.815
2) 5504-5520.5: -4.5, 0.783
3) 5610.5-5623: -1.0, 0.653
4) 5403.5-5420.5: 1.3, 0.574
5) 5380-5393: -1.3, 0.686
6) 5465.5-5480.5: -1.4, 0.675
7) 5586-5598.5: -2.9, 0.746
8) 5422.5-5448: -3.2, 0.699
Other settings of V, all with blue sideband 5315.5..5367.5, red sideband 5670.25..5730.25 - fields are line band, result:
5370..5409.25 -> -3.9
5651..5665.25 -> 0.4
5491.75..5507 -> 2.1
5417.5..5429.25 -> -1.5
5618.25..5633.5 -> -0.2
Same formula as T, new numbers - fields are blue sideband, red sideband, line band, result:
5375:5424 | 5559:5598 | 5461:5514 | 8.35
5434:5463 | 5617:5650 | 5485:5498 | -0.83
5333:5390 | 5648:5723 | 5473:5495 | -0.93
